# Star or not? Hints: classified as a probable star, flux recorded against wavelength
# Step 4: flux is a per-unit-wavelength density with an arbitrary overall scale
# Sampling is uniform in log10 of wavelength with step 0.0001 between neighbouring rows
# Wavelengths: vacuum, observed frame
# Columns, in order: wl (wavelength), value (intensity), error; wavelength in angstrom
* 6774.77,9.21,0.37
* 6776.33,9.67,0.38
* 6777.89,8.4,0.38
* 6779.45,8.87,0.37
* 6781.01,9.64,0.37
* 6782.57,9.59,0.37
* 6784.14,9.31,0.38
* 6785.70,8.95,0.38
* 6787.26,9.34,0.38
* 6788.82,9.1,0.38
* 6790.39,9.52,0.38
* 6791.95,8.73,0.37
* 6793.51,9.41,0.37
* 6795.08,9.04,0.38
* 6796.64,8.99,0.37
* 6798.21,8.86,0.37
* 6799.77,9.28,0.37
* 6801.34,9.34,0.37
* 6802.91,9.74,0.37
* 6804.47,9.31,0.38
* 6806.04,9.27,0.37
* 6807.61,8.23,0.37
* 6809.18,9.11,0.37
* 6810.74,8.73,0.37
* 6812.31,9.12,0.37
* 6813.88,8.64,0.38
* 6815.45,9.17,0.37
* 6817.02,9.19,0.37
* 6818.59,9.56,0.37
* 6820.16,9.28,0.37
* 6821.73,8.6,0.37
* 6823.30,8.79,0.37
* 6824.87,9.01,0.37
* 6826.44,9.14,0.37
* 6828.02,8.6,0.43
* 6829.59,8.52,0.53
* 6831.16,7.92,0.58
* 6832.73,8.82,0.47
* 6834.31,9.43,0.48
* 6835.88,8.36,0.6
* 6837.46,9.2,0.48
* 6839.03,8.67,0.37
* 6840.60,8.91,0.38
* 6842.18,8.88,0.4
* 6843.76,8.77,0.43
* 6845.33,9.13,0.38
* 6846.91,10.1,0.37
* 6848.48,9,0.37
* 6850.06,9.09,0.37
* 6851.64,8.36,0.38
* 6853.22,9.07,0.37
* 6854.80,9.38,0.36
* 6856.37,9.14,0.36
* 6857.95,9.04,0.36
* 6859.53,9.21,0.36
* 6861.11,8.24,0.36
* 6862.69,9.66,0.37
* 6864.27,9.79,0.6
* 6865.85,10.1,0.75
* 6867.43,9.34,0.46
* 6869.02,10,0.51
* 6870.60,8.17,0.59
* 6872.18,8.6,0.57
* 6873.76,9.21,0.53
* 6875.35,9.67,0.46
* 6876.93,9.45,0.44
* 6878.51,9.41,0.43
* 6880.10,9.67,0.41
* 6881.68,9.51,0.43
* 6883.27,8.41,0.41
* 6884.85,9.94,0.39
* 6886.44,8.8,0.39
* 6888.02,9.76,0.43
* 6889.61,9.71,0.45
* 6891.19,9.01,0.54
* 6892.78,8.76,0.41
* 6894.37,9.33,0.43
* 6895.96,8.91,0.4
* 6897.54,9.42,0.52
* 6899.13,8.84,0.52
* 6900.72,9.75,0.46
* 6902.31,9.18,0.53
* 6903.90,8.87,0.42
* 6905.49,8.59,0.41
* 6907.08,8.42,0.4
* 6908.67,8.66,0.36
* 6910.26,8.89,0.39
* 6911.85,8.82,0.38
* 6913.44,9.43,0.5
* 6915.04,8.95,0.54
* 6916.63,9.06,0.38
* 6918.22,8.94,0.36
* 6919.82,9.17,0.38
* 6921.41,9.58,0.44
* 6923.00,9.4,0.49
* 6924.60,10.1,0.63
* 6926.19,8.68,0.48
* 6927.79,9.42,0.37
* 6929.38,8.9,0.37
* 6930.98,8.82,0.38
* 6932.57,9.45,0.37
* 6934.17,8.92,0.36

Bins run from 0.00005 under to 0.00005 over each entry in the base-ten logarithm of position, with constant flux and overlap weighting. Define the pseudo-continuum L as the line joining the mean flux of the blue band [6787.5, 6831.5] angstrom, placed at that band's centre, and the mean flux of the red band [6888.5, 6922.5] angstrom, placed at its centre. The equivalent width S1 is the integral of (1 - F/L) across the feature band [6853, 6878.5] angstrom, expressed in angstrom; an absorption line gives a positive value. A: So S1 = -0.6 angstrom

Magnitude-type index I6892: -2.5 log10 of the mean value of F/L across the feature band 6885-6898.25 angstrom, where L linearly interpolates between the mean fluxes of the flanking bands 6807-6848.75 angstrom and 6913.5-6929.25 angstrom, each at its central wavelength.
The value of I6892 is -0.01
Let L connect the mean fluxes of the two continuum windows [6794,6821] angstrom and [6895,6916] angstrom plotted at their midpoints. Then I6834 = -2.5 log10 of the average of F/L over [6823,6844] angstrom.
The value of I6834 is 0.04 mag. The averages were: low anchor 9.11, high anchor 8.98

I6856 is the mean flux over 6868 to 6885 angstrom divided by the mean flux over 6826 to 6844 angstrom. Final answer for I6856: 1.1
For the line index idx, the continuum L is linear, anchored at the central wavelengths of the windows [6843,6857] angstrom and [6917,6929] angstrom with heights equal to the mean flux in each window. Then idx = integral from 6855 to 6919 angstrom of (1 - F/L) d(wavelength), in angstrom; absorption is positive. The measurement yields 0.3 angstrom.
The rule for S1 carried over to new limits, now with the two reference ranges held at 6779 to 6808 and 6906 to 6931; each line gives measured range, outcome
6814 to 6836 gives 0.7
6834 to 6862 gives 0.5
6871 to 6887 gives -0.2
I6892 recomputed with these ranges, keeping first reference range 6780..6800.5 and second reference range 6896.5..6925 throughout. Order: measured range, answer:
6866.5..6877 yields -0.007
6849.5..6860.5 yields 0.015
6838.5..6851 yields 0.011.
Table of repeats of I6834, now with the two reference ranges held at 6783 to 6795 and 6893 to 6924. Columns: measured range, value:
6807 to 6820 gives 0.02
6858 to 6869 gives -0.03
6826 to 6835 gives 0.05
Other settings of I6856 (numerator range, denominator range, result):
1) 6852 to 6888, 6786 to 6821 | 1.01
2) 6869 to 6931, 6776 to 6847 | 1.01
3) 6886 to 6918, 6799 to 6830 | 1.00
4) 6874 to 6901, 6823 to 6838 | 1.06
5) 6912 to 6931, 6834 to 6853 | 1.02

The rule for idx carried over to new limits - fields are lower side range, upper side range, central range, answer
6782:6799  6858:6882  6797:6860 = 1.6 angstrom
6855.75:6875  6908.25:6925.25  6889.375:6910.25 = 0.4 angstrom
